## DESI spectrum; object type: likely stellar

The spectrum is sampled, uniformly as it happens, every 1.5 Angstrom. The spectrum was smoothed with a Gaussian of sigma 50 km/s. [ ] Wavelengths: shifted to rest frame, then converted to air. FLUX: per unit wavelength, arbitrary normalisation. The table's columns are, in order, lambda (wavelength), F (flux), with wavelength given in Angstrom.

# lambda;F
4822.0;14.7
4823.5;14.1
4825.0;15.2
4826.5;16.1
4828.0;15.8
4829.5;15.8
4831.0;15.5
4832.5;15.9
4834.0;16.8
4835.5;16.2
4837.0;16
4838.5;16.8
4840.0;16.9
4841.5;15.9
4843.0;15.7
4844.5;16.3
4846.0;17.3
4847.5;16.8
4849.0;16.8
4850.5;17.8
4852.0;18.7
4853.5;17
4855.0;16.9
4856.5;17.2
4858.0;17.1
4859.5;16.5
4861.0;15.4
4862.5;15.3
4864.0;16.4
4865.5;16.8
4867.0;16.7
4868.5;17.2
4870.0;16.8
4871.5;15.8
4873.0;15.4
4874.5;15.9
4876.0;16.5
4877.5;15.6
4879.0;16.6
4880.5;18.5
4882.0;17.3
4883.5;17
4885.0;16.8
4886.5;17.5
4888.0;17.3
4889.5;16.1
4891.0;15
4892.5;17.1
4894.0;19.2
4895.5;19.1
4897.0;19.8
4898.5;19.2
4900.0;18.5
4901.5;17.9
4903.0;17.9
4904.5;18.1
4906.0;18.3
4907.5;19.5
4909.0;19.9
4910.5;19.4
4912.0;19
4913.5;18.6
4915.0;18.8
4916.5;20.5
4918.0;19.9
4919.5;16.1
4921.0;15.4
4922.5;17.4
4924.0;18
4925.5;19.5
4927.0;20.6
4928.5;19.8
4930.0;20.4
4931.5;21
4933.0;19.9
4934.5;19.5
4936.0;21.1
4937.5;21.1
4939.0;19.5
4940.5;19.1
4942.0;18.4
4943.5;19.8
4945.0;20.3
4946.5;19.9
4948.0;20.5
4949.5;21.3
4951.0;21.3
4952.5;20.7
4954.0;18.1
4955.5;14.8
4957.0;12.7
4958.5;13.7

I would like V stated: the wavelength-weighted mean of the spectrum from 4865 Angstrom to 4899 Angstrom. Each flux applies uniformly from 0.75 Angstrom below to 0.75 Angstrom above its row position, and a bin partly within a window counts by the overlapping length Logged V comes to 17.1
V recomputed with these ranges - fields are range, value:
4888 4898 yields 17.7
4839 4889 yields 16.7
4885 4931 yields 18.4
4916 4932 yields 18.9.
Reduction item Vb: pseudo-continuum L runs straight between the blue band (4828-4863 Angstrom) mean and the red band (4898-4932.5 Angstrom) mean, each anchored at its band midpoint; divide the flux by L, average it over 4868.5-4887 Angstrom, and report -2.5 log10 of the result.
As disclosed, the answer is 0.06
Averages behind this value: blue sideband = 16.5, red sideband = 18.9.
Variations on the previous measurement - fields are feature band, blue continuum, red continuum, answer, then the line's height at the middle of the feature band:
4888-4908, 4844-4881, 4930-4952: 0.01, 18.3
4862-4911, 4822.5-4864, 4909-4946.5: 0.03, 17.9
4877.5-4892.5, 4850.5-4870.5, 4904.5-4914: 0.07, 17.9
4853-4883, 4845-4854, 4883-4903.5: 0.06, 17.5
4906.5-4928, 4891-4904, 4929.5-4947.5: 0.02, 19.2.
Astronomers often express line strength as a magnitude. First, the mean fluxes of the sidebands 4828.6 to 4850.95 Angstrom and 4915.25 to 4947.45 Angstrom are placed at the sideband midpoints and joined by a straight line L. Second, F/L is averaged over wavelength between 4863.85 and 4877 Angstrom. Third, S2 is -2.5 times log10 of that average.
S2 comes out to 0.07 mag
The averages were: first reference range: 16.4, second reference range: 19.4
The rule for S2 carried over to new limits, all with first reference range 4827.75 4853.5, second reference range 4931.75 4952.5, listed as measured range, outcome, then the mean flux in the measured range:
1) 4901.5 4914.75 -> 0.01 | 18.8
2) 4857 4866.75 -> 0.07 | 16.3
